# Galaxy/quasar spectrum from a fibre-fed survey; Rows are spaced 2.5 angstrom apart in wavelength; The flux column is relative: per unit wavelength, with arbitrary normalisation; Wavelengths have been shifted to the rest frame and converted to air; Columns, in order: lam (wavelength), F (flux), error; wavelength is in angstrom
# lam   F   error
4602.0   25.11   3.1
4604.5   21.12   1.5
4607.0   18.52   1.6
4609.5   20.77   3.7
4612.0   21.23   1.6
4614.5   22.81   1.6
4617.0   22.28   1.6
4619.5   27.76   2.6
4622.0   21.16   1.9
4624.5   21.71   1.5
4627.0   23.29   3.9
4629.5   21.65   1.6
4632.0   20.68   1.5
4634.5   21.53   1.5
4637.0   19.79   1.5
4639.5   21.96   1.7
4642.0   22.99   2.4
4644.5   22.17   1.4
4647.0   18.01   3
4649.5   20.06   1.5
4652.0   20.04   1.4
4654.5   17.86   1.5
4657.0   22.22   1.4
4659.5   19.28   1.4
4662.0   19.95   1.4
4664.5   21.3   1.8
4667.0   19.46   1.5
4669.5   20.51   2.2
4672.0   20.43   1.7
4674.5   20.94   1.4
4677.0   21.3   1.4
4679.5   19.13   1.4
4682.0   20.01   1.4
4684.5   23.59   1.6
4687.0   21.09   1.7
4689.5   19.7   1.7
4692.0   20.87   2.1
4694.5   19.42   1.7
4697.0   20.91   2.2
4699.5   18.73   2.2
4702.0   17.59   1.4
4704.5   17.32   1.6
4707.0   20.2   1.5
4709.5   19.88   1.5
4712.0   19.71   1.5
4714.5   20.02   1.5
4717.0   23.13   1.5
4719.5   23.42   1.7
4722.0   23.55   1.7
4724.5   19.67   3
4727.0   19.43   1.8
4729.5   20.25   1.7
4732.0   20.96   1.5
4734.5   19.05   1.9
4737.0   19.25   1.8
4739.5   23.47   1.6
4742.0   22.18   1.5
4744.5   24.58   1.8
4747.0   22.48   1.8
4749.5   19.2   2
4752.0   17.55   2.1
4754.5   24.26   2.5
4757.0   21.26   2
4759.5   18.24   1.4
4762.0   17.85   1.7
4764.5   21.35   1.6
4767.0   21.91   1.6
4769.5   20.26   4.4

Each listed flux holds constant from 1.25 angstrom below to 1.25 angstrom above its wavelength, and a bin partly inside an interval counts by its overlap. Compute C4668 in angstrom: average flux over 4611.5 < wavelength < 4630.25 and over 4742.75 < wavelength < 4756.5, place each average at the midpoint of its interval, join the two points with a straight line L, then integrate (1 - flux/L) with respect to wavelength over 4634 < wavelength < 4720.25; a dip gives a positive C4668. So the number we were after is 7.4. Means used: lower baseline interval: 22.8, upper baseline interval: 21.6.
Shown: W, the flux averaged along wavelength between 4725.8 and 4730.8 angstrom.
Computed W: 19.9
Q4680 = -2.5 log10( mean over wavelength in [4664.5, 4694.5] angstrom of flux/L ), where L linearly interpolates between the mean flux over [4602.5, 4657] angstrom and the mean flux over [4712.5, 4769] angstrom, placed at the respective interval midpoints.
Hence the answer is 0.03 mag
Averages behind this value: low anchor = 21.4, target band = 20.6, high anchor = 21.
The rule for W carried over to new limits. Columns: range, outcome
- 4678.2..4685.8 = 20.9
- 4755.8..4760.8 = 19.7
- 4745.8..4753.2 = 19.7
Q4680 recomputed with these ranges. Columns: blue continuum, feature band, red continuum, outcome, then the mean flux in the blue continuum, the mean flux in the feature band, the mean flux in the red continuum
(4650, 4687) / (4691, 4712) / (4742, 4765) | 0.07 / 20.4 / 19.4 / 20.8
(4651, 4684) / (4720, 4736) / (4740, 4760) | 0.03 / 20.3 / 20.6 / 21.4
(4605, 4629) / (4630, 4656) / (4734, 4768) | 0.07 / 22.1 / 20.6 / 20.9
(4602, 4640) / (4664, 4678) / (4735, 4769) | 0.05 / 21.9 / 20.6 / 21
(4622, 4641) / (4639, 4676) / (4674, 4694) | 0.04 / 21.5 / 20.5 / 20.8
